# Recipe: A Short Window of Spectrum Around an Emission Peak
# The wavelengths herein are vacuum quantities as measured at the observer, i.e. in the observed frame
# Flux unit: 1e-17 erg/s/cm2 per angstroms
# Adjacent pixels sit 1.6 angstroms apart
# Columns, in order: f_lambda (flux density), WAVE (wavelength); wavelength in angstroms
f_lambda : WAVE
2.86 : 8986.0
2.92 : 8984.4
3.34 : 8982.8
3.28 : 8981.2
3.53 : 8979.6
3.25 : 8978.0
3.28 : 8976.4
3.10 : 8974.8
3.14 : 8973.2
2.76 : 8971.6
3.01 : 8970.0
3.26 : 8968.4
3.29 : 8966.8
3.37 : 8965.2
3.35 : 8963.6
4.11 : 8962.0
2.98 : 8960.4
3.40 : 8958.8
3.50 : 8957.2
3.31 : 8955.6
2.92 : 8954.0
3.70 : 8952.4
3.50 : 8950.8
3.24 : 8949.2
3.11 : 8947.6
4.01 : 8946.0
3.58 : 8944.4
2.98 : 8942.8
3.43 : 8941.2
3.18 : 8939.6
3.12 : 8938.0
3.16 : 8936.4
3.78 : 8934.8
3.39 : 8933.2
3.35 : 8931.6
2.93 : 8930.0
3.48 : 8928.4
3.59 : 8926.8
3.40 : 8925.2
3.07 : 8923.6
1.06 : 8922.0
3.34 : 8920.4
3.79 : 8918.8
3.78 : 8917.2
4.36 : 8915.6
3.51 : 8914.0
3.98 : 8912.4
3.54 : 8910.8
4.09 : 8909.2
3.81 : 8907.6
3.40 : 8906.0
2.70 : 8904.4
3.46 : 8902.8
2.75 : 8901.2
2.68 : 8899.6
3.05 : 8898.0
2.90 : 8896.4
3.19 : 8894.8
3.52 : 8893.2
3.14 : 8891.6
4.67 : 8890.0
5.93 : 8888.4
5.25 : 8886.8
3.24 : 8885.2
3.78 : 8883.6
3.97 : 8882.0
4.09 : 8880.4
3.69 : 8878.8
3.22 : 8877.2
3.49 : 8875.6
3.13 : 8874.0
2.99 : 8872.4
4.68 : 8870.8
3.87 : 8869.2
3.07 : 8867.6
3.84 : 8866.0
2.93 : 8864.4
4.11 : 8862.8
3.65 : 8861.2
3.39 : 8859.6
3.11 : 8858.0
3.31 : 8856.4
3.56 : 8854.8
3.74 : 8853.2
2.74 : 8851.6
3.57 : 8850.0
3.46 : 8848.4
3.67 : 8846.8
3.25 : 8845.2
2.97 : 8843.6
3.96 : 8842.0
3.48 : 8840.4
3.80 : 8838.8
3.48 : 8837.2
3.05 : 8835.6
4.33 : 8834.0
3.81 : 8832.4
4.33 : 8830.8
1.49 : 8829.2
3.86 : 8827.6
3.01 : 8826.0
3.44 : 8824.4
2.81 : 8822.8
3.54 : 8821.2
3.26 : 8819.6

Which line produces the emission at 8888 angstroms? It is H-alpha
